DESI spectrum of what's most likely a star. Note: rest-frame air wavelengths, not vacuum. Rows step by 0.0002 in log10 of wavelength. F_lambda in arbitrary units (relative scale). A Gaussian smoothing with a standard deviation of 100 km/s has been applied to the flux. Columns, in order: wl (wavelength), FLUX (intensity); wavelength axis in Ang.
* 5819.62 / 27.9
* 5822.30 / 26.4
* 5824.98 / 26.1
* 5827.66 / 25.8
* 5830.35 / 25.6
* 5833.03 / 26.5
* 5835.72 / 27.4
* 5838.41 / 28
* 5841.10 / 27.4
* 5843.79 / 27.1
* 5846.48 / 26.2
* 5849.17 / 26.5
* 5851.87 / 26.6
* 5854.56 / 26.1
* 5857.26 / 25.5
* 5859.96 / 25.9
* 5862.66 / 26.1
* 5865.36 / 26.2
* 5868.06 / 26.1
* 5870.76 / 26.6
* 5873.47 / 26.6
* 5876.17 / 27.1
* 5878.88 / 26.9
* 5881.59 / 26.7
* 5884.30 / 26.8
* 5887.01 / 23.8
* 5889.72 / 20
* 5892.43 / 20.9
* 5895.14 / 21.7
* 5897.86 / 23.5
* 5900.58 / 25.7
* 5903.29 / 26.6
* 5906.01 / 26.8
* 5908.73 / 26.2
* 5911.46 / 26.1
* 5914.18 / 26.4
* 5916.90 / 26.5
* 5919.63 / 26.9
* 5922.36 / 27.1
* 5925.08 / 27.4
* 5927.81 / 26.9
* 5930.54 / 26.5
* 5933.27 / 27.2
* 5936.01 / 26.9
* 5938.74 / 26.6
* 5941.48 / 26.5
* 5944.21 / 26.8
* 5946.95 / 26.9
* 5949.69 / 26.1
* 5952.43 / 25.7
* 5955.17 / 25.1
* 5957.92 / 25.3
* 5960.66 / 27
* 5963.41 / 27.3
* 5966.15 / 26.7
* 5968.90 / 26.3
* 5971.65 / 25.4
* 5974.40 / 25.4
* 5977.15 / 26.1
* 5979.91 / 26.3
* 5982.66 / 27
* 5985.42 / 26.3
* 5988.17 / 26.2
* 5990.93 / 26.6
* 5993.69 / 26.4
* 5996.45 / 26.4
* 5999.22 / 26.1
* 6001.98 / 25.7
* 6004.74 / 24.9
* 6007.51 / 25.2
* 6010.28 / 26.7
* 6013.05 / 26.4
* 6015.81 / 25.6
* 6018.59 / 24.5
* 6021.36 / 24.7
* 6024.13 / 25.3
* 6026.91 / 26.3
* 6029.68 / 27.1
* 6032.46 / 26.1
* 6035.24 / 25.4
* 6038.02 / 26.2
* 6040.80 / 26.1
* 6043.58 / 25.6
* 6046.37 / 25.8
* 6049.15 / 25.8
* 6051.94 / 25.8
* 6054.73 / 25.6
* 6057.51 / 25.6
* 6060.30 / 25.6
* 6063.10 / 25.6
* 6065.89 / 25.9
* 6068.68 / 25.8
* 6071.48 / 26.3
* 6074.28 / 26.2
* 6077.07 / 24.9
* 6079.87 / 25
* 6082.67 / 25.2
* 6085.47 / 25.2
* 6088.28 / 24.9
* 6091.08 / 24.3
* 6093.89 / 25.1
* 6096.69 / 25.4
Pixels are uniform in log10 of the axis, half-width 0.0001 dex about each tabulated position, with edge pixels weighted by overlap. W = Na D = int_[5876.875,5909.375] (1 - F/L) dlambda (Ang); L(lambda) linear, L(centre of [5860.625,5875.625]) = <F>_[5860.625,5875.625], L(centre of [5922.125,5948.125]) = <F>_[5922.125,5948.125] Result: 2.3 Ang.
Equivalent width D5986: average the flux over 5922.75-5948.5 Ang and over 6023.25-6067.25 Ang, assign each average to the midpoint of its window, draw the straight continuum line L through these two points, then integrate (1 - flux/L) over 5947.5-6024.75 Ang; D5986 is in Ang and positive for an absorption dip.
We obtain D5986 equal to 1.28 Ang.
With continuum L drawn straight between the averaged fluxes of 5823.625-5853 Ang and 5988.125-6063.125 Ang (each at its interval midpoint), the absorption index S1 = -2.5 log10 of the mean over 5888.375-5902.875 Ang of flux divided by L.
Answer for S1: 0.17 mag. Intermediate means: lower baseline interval 26.7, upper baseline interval 25.8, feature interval 22.7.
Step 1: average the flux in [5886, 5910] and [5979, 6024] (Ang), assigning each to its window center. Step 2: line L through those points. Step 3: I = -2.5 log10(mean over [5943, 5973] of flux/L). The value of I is -0.049 mag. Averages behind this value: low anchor 23.9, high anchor 25.9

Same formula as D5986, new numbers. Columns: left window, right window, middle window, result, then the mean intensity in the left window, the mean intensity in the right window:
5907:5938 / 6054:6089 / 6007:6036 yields 0.18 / 26.7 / 25.5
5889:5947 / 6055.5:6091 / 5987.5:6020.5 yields -0.33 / 25.8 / 25.5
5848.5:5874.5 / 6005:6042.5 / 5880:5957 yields 0.96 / 26.2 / 25.8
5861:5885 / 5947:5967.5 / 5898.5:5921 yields 0.08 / 26.5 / 26.2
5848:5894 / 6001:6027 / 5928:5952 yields -1.08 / 25.5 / 25.5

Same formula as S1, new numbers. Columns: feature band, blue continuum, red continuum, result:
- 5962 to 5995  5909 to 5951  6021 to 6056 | 0.00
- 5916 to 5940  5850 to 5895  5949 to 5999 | -0.04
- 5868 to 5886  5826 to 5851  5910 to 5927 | 0.00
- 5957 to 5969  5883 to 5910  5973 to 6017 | -0.05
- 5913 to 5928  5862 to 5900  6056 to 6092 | -0.08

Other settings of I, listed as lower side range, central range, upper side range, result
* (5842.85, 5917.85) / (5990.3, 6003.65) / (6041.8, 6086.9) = -0.02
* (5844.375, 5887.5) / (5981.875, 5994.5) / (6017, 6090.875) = -0.03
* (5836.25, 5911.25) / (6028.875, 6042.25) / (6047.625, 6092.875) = -0.03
